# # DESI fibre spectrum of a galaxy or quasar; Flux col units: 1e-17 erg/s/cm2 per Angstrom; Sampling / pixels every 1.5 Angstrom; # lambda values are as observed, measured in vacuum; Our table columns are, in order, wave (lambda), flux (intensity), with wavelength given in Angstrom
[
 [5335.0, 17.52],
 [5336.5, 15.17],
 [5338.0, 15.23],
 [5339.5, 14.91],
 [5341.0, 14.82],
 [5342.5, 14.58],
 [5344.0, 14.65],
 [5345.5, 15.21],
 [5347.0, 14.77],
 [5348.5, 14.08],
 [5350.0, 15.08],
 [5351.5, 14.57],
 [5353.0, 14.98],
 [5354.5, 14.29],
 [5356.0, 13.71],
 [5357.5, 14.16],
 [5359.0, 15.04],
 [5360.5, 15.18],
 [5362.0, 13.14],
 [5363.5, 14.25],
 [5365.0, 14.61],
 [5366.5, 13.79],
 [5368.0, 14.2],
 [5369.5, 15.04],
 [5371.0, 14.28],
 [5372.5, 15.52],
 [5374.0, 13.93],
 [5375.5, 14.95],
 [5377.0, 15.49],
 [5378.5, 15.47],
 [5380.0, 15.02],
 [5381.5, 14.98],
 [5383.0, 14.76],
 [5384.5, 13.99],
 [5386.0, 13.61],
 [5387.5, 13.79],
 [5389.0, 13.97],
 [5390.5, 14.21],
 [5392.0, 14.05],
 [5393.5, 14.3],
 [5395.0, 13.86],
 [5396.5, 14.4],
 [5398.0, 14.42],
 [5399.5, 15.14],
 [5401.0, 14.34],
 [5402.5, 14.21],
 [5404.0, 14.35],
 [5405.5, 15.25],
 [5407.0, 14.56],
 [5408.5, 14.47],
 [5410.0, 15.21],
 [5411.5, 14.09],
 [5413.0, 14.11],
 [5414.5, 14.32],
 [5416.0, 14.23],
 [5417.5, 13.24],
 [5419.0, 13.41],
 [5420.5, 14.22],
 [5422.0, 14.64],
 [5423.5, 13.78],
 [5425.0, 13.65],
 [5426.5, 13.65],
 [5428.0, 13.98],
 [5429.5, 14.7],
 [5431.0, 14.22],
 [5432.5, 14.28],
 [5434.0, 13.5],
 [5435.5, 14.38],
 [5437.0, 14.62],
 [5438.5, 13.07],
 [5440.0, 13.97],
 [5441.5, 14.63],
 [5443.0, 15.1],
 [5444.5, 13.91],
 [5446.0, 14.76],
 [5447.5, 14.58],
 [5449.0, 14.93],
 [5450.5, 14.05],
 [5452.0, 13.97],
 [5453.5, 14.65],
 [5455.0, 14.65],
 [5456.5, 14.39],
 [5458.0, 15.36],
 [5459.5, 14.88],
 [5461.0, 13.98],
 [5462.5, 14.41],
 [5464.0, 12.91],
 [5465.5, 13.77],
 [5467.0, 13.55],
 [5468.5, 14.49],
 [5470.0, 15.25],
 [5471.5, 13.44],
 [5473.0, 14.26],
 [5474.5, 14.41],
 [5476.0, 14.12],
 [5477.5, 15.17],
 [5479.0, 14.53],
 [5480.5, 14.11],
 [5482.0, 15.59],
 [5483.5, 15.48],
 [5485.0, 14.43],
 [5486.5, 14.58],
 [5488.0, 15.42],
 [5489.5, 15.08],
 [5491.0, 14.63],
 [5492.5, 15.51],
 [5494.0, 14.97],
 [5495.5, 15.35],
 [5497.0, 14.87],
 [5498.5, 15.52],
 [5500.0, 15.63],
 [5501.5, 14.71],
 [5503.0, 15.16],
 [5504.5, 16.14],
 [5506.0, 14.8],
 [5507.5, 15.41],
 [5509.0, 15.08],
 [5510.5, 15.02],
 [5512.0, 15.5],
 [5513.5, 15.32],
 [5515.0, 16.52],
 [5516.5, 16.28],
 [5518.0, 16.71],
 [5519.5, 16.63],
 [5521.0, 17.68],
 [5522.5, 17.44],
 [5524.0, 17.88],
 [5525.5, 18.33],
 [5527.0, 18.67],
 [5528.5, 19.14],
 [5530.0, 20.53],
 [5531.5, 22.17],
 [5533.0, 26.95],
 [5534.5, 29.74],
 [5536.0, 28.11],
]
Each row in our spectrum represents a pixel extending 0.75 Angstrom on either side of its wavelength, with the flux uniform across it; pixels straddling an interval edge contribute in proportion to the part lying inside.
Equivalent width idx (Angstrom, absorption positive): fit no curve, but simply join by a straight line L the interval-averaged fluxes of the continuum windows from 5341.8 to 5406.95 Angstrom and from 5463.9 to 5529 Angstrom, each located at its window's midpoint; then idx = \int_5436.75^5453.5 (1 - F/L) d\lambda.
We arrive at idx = 0.80 Angstrom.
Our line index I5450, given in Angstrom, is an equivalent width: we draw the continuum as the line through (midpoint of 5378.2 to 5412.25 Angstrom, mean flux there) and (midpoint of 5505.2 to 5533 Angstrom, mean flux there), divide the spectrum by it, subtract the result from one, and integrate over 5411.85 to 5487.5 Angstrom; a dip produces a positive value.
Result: 7.0 Angstrom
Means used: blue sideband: 14.4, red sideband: 17.4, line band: 14.3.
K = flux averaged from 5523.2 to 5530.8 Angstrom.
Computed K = 18.9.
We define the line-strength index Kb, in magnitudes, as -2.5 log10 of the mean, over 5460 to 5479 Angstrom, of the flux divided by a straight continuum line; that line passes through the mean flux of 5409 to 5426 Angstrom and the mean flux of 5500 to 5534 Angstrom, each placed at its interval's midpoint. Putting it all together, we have 0.12 mag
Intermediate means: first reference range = 14.1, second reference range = 17.4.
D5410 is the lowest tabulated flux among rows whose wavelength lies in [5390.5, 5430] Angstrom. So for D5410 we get 13.24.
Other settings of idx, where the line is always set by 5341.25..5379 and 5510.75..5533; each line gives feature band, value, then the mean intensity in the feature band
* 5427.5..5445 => 2.16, 14.2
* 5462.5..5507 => 6.42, 14.8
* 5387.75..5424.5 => 3.05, 14.3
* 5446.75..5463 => 2.02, 14.5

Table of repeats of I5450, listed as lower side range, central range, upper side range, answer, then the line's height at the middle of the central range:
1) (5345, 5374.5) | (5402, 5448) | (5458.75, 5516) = 1.40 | 14.7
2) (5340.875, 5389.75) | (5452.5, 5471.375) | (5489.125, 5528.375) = 1.47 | 15.5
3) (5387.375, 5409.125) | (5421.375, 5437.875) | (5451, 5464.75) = 0.28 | 14.4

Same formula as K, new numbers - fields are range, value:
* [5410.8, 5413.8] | 14.1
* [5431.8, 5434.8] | 13.9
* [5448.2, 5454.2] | 14.4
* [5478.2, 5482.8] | 14.8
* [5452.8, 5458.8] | 14.8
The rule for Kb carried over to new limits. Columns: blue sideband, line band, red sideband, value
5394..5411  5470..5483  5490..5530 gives 0.083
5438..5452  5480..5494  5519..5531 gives 0.102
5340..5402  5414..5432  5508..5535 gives 0.137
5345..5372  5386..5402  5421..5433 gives 0.005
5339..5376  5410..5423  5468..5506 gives 0.047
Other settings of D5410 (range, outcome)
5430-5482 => 12.91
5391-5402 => 13.86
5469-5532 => 13.44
